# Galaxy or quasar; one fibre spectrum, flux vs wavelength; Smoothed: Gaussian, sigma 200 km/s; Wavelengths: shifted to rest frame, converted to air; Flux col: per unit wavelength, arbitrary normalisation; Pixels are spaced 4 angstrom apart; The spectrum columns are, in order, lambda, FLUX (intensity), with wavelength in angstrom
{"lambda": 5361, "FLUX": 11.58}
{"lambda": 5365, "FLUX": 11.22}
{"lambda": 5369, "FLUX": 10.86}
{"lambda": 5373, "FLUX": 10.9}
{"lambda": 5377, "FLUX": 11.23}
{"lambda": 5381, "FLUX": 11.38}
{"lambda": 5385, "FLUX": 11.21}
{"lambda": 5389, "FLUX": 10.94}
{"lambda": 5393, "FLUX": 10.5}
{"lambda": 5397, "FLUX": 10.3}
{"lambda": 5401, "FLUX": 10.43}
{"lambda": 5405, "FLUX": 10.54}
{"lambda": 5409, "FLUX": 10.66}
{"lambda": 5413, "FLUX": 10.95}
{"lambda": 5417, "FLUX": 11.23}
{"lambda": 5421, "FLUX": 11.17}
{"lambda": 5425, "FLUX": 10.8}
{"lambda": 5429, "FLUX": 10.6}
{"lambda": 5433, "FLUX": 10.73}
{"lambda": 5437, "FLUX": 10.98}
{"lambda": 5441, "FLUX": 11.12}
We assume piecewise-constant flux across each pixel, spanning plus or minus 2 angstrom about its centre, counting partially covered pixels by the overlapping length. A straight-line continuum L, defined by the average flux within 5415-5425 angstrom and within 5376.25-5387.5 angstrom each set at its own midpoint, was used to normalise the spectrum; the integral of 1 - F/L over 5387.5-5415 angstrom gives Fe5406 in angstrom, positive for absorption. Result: 1.42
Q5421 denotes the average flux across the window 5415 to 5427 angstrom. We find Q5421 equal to 11.1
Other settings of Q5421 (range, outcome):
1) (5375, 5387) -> 11.3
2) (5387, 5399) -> 10.6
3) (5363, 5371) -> 11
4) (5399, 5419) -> 10.8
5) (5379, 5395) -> 11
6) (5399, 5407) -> 10.5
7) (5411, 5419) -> 11.1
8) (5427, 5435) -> 10.7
